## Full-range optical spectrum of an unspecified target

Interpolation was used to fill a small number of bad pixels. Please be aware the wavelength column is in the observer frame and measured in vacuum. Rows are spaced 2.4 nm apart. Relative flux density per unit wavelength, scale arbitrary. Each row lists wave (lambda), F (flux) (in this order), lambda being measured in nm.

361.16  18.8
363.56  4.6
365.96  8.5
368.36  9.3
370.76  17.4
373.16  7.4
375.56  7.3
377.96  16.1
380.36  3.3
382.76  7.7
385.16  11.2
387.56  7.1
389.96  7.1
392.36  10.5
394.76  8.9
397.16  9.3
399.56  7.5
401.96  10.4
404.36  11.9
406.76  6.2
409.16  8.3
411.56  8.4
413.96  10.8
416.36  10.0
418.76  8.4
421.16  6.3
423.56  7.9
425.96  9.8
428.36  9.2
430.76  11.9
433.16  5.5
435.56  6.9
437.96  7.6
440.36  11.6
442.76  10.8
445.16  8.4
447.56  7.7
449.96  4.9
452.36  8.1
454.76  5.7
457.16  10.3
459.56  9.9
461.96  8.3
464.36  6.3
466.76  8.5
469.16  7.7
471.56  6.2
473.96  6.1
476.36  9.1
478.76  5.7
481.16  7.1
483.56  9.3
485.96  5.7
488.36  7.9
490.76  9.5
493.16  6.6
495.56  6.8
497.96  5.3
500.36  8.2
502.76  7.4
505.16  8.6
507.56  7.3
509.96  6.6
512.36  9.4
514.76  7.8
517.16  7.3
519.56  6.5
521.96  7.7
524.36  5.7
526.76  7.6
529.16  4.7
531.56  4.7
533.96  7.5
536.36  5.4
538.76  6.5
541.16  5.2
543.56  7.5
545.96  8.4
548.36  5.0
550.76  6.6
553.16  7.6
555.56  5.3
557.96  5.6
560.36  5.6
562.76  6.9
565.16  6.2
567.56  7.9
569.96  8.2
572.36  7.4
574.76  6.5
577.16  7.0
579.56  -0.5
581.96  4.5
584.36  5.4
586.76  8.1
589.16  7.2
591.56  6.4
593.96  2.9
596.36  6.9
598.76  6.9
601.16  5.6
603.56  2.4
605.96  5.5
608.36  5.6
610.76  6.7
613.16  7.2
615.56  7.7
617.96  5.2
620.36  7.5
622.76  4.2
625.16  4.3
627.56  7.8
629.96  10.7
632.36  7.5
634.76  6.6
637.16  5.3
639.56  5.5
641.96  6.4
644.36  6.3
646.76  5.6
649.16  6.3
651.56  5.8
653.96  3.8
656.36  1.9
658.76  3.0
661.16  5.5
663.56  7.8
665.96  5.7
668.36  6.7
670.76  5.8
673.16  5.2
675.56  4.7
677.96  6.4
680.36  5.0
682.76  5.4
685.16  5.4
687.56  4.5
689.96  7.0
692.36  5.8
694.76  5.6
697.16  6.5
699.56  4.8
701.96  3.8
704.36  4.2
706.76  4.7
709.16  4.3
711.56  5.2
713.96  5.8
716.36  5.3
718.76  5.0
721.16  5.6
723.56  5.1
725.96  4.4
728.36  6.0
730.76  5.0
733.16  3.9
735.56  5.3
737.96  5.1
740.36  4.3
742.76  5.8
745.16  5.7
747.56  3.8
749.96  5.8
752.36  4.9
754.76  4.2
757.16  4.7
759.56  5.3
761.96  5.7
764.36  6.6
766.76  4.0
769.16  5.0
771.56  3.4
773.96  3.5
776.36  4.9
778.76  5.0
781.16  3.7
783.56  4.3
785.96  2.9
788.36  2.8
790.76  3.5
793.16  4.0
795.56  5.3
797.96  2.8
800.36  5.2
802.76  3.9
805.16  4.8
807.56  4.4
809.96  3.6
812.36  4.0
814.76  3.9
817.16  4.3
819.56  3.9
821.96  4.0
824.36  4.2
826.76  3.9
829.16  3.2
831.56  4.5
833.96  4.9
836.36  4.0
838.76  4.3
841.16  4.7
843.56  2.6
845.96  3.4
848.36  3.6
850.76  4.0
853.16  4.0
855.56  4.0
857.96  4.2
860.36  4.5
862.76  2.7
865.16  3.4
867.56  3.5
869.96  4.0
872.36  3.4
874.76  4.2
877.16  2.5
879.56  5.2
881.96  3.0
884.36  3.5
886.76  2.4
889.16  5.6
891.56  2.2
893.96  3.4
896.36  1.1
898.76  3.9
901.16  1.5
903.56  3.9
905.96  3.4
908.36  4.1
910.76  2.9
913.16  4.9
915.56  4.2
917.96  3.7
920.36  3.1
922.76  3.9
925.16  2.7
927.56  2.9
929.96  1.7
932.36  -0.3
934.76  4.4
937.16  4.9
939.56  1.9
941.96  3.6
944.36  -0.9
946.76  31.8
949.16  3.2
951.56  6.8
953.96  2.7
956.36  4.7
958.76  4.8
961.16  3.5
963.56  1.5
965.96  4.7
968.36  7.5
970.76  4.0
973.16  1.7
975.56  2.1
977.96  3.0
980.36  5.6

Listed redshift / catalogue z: 1.54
